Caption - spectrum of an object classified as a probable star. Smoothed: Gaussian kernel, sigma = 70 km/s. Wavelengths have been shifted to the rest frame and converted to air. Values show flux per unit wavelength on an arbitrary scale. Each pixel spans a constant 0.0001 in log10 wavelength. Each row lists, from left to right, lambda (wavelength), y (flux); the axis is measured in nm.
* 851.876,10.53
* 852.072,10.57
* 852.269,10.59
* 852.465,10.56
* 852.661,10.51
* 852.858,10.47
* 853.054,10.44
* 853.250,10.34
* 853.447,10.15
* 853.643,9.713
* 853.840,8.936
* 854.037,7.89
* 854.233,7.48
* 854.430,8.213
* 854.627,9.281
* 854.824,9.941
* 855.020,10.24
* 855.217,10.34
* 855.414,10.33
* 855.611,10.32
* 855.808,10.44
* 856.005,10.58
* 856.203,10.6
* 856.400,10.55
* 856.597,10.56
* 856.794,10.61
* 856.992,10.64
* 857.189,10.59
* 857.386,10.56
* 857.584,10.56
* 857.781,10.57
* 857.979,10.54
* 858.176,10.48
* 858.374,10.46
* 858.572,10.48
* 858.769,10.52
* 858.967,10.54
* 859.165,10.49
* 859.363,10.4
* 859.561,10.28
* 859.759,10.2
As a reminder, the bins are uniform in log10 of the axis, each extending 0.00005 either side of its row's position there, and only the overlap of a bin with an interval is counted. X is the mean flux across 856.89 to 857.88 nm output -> 10.6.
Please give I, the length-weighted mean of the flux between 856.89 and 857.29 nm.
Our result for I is 10.6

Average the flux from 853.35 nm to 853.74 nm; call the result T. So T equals 9.95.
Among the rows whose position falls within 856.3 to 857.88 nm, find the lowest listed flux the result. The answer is 10.55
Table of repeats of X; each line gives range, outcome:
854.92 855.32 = 10.3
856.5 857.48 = 10.6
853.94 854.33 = 7.7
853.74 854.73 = 8.36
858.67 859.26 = 10.5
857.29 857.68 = 10.5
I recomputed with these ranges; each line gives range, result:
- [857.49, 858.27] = 10.5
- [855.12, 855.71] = 10.3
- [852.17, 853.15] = 10.5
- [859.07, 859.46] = 10.4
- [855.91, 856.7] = 10.6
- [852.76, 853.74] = 10.2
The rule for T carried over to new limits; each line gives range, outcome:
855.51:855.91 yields 10.4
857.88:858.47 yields 10.5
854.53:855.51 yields 10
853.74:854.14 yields 8.4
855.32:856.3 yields 10.4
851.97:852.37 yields 10.6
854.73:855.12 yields 10.1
